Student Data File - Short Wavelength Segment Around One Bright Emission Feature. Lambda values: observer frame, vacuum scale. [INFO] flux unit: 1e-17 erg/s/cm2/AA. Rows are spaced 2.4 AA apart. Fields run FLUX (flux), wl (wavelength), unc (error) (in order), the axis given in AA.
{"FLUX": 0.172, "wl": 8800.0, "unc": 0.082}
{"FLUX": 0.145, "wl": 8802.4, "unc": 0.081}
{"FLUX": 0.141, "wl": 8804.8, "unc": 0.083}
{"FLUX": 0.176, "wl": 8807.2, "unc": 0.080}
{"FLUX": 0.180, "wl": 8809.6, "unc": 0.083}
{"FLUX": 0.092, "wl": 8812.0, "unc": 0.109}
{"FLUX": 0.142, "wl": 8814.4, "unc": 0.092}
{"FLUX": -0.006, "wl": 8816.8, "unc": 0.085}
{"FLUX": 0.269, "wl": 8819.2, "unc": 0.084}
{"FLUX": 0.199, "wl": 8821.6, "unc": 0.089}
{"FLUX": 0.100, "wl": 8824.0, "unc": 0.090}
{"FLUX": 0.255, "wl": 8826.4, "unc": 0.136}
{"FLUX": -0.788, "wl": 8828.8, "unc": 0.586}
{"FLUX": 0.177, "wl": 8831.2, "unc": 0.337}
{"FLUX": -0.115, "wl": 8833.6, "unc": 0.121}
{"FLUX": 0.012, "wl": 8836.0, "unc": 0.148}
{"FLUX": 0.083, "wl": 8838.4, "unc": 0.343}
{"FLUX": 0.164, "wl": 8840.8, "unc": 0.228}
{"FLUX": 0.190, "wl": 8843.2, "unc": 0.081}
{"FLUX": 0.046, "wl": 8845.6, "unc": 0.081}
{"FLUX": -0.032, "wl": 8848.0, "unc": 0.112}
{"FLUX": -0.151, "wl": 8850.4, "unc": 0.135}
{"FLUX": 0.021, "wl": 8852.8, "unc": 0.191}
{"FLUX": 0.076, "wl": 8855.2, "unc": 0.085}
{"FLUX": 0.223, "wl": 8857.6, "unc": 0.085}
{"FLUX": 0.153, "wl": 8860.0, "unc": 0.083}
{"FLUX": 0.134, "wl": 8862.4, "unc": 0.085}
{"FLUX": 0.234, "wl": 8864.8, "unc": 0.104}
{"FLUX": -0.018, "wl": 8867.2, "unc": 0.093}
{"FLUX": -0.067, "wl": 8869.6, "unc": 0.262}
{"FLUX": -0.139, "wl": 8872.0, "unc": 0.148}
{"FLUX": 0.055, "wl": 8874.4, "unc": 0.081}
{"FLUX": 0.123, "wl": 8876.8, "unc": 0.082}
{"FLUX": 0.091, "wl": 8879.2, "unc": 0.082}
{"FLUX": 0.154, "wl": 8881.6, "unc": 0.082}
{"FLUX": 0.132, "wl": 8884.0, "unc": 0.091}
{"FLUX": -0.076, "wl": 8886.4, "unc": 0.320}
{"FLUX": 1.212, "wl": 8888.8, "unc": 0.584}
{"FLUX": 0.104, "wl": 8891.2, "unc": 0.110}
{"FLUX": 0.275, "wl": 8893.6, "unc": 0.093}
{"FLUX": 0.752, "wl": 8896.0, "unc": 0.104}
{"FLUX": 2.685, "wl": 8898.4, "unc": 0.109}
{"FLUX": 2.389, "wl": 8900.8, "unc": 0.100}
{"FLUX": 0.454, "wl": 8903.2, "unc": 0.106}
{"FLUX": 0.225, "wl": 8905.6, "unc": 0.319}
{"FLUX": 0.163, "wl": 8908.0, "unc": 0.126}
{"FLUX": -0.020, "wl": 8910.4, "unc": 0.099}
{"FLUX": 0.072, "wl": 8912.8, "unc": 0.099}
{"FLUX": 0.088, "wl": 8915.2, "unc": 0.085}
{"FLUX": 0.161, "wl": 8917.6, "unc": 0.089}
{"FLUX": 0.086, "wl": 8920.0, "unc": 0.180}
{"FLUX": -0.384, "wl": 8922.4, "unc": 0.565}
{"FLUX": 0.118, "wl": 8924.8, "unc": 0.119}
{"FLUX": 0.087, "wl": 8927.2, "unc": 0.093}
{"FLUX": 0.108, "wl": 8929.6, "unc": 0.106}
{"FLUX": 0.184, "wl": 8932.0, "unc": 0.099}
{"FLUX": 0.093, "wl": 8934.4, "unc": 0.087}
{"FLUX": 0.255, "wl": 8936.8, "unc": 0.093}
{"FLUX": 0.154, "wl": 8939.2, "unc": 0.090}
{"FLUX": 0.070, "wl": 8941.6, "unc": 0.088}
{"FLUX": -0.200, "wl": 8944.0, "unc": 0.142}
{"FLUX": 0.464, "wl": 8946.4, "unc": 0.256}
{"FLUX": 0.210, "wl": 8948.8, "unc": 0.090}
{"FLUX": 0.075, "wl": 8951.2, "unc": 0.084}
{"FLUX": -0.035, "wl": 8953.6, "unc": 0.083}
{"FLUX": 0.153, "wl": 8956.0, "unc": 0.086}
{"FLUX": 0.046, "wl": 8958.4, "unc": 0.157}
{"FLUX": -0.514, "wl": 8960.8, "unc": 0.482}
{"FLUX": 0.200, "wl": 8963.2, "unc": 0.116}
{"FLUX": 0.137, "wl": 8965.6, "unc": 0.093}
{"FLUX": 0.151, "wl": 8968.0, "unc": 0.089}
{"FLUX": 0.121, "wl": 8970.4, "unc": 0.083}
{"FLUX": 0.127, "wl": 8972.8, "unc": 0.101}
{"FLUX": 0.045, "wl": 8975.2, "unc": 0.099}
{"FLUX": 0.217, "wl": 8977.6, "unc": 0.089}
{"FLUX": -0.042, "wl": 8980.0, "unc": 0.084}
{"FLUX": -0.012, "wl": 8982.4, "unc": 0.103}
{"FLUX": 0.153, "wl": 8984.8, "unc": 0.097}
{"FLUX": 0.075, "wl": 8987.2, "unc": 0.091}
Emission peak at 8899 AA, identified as H-beta 4861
